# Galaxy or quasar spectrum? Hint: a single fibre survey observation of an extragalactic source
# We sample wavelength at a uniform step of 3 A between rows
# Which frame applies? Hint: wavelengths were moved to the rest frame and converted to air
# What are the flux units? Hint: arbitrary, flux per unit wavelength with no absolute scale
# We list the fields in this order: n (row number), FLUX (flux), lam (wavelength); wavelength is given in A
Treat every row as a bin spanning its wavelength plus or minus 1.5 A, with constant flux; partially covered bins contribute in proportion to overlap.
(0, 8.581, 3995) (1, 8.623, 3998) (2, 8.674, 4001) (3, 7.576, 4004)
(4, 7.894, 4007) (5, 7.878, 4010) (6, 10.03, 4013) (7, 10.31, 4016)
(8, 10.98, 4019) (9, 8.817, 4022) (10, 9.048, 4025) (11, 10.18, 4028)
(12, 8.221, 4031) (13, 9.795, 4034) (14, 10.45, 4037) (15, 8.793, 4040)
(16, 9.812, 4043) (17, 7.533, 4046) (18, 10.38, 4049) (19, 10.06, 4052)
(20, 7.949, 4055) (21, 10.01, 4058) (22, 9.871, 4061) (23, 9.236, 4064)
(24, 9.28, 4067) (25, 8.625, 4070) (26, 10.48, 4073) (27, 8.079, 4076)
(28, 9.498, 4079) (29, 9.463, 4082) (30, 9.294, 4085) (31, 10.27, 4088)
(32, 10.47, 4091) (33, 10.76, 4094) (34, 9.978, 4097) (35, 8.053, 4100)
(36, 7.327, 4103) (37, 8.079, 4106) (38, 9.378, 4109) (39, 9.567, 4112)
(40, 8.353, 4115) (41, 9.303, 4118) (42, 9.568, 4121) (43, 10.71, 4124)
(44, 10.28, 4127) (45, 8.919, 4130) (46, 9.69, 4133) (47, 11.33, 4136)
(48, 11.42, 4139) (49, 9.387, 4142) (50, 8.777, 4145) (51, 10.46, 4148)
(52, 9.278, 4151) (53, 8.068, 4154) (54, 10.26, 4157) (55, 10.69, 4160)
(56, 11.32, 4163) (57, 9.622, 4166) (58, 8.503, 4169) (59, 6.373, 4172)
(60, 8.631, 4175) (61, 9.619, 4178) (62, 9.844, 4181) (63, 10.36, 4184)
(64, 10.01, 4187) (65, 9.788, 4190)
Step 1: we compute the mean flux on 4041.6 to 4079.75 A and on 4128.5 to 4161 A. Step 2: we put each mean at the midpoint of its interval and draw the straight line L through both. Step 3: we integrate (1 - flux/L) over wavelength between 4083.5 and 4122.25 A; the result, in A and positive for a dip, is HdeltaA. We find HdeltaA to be 1.2 A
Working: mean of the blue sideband 9.29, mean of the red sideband 9.83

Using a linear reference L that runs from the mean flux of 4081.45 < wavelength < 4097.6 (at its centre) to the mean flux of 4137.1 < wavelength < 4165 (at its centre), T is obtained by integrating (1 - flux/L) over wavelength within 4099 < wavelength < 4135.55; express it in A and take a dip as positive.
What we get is 3.1 A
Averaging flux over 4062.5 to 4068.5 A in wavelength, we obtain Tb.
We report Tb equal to 9.26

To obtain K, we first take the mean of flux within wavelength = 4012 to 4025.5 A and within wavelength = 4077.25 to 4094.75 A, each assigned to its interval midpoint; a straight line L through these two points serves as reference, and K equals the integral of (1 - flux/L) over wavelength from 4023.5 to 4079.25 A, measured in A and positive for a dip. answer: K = 3.2 A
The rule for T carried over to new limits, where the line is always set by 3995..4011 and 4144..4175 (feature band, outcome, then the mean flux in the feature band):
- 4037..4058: -1.85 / 9.25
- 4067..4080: -0.72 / 9.17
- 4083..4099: -2.27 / 10.1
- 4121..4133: -1.07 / 9.88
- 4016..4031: -2.40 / 9.66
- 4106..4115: -0.10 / 9.05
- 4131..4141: -1.65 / 10.6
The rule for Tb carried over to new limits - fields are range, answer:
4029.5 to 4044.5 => 9.41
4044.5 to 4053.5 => 9.32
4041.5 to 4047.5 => 8.67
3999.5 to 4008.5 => 8.05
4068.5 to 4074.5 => 9.55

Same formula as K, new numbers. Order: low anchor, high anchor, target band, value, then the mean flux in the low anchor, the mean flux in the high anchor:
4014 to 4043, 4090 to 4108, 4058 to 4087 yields -0.2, 9.64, 9.08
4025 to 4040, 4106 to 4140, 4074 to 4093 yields 0.2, 9.51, 9.76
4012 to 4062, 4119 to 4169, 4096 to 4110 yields 1.9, 9.54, 9.93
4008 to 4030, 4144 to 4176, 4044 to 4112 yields 1.1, 9.54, 9.29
